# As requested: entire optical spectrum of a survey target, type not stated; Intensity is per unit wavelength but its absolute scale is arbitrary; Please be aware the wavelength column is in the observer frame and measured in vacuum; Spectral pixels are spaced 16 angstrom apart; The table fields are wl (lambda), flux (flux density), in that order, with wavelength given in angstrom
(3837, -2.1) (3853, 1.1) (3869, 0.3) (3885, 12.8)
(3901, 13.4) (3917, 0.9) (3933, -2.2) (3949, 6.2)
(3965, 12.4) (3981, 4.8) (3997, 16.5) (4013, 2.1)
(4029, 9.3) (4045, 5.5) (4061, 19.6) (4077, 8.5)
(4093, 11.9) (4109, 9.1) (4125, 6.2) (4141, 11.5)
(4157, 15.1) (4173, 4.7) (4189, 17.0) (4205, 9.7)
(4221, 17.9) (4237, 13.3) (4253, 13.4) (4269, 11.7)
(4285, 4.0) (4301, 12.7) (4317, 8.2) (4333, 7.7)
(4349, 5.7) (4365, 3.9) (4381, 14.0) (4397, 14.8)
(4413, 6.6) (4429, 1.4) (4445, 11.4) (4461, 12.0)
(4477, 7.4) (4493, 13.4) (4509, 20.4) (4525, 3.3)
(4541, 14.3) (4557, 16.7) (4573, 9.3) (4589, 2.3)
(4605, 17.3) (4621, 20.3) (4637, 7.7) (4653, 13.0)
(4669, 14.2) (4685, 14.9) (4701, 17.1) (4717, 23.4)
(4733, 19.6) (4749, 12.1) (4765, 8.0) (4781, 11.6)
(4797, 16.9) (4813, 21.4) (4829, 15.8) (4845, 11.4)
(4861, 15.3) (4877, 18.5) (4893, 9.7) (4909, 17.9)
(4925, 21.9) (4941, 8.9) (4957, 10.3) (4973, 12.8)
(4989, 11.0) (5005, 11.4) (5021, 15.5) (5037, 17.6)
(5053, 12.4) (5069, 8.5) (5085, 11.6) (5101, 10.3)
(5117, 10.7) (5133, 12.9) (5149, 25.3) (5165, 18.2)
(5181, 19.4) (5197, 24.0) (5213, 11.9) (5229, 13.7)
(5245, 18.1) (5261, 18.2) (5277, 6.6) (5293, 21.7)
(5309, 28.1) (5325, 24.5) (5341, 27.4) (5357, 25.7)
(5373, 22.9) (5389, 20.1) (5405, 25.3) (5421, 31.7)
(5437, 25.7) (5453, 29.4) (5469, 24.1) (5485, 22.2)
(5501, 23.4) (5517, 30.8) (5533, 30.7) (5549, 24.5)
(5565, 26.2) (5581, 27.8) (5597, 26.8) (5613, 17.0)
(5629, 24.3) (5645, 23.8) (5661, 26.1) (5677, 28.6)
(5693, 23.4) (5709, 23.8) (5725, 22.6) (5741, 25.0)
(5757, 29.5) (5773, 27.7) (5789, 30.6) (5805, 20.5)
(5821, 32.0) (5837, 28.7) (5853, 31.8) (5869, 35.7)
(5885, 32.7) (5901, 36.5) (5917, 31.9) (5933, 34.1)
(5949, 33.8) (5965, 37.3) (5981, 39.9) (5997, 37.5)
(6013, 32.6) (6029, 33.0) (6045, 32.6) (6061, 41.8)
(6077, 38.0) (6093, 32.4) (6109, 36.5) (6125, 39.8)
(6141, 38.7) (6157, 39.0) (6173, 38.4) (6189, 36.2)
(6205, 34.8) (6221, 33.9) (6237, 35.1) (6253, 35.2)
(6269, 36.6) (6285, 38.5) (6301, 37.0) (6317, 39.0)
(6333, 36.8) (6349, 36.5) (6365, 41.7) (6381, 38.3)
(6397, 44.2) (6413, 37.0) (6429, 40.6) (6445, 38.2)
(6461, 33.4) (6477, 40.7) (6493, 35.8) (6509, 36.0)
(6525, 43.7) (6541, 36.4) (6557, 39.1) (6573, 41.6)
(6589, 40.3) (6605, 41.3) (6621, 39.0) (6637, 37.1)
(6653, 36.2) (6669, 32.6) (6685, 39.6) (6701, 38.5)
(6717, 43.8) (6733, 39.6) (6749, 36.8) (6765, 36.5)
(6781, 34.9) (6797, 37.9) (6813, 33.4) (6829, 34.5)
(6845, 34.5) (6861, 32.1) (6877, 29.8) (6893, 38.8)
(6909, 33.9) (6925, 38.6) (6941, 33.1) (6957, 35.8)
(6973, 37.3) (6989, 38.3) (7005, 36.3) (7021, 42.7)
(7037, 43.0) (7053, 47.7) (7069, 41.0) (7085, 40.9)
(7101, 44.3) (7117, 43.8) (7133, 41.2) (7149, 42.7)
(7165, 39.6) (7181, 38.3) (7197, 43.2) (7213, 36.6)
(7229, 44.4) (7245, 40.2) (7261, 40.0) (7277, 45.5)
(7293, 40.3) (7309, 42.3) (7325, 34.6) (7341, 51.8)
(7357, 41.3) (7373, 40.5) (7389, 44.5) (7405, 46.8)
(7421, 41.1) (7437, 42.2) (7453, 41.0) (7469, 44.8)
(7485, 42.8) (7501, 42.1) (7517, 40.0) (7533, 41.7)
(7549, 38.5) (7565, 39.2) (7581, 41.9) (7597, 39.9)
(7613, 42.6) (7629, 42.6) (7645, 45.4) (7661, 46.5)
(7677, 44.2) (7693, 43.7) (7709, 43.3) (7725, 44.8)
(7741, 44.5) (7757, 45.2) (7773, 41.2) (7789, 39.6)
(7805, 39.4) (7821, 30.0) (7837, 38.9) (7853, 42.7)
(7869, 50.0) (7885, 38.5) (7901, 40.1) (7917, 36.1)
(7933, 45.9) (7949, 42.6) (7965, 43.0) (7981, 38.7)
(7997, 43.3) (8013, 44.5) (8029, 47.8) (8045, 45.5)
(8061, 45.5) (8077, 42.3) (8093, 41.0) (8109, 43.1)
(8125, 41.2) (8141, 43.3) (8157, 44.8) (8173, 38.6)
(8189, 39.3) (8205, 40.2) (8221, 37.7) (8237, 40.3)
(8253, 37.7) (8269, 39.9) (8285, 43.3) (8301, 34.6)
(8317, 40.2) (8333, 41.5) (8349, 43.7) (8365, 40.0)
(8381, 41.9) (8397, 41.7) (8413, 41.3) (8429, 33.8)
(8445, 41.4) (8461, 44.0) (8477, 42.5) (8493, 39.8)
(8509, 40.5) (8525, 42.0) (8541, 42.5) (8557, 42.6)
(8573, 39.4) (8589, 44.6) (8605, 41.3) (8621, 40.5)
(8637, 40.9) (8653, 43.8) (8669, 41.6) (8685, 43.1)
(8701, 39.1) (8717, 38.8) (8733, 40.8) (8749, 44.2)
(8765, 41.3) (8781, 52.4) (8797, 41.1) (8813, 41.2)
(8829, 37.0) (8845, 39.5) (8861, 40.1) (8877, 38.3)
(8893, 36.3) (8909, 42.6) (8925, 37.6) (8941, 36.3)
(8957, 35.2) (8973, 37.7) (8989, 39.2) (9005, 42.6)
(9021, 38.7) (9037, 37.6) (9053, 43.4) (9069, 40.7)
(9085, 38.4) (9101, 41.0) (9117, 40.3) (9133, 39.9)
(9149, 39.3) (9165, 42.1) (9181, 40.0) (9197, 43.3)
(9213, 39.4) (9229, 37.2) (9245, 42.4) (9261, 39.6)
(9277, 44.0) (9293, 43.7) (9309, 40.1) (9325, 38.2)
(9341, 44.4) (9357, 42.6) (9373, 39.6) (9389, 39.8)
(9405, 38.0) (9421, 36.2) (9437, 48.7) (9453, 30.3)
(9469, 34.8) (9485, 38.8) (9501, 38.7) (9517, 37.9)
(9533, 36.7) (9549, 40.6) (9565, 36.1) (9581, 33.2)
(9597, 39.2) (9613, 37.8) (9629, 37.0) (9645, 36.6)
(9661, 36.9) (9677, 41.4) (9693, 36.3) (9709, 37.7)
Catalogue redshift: 0.33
